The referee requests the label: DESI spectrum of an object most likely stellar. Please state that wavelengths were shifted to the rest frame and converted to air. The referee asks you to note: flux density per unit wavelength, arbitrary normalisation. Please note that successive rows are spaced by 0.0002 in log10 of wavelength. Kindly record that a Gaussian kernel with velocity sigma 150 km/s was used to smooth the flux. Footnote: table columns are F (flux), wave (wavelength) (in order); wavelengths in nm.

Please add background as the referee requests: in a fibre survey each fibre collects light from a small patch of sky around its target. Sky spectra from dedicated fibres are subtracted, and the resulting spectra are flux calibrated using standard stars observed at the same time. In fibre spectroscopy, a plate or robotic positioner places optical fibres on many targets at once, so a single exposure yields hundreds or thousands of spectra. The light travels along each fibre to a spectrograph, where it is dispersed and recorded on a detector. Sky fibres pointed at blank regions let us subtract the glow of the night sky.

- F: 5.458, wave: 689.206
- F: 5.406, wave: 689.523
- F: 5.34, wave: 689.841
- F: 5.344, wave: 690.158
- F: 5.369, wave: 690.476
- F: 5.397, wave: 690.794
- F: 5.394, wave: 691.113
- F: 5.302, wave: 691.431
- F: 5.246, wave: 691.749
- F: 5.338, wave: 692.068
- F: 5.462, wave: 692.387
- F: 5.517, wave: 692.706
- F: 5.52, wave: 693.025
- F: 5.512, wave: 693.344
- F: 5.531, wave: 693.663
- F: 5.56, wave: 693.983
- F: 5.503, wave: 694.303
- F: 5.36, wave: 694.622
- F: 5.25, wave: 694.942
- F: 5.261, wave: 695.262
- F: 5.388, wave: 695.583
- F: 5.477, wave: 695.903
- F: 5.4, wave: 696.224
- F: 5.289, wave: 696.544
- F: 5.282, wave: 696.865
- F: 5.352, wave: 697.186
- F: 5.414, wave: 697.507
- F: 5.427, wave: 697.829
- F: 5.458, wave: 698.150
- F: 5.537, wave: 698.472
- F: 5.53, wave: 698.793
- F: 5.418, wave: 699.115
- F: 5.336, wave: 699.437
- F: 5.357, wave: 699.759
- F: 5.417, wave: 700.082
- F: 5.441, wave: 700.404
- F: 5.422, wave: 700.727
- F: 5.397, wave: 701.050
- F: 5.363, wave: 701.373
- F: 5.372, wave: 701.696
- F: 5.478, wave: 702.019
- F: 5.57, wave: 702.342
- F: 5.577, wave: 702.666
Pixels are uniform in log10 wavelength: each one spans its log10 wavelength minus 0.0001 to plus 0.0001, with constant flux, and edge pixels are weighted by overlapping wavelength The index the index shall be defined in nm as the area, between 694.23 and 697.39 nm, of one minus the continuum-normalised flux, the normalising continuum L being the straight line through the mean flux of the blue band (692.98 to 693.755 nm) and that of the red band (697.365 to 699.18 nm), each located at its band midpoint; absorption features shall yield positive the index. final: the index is 0.08 nm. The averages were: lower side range 5.52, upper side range 5.47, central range 5.35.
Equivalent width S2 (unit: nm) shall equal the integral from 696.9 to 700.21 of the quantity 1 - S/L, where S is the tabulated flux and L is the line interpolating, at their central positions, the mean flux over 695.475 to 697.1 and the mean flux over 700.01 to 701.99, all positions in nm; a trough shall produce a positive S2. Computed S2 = -0.020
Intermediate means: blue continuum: 5.37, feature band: 5.42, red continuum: 5.41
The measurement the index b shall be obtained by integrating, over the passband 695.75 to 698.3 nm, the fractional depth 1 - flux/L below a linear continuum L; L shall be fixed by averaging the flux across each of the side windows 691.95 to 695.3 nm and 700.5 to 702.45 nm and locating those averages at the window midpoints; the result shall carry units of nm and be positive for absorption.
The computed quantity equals 0.02 nm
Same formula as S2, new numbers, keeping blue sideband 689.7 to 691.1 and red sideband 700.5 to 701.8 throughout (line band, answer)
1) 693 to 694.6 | -0.04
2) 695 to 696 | 0.00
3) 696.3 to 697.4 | 0.01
